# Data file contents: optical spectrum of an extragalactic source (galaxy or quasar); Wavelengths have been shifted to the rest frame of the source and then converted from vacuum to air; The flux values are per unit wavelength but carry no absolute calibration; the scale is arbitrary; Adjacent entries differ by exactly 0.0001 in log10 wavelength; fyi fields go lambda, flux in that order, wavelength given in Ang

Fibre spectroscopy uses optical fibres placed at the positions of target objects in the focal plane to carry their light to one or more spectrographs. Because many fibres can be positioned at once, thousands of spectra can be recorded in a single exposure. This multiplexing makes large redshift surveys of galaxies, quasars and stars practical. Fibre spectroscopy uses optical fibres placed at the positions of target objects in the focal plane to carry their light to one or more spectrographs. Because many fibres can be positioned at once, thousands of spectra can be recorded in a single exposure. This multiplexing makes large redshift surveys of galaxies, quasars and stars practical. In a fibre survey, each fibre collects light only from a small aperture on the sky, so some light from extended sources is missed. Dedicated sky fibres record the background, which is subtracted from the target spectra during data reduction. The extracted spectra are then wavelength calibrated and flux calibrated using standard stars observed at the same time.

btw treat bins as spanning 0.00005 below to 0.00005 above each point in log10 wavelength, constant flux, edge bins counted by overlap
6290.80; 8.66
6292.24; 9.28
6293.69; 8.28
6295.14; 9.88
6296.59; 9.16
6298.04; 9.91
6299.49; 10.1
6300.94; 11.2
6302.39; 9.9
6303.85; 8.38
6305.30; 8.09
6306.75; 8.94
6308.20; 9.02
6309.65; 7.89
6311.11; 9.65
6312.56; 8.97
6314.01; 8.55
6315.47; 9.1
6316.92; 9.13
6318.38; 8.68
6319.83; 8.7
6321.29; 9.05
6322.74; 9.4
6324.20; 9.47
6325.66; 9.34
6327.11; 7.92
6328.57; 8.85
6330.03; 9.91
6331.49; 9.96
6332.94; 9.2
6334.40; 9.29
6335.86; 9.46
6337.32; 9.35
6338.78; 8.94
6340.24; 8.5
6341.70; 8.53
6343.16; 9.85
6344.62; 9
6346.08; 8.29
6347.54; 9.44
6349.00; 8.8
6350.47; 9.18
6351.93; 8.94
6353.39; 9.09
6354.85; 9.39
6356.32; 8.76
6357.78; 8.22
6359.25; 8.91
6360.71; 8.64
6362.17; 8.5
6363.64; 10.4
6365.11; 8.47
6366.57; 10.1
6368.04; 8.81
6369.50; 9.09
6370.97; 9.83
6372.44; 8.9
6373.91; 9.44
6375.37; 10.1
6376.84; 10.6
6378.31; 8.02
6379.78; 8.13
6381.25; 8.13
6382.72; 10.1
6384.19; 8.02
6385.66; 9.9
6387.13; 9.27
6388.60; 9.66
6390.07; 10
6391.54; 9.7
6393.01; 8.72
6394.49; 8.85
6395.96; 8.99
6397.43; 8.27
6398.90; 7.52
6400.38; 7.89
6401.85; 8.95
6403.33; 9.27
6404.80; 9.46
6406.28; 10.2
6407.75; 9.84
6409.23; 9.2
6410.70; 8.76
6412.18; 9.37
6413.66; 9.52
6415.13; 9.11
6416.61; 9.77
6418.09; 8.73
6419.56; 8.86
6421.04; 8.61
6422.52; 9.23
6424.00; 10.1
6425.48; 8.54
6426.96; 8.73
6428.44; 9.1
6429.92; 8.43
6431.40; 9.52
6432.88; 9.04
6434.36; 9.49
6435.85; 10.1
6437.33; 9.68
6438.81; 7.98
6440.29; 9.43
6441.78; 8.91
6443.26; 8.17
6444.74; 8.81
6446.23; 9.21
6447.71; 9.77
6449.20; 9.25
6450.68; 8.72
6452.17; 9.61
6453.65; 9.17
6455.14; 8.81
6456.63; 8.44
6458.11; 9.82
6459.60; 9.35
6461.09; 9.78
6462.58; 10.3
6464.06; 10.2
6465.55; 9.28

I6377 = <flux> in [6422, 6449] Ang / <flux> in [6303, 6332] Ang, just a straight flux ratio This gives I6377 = 1.0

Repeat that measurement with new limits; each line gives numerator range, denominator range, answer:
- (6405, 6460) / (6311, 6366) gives 1.01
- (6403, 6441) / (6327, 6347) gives 1.01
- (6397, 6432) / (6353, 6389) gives 0.99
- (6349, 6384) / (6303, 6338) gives 1.01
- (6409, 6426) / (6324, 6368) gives 1.01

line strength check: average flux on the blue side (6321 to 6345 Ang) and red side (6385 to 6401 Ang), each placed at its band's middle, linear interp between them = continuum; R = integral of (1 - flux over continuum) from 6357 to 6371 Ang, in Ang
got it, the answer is 0.0 Ang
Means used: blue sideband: 9.18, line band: 9.06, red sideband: 8.98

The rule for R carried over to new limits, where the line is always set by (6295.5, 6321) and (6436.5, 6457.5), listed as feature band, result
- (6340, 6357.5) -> 0.3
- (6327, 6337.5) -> -0.2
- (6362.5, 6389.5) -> -0.6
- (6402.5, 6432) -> -0.6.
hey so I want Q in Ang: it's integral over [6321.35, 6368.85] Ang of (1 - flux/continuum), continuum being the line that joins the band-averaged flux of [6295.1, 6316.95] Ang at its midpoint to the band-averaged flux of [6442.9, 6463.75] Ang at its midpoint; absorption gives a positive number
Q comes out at 0.8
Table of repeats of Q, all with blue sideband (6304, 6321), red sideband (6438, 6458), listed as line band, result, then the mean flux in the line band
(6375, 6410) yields -0.8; 9.11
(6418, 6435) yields -0.2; 9.04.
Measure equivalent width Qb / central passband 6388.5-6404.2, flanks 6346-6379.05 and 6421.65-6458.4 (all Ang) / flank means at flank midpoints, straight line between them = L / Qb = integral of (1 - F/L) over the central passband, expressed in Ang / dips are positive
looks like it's 0.5 Ang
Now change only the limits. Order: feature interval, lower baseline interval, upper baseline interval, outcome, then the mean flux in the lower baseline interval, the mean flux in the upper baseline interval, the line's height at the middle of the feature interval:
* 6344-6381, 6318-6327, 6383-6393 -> 0.8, 9.05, 9.41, 9.27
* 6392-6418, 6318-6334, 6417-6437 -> 0.3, 9.15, 9.14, 9.14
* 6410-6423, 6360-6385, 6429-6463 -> 0.1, 9.14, 9.2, 9.17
